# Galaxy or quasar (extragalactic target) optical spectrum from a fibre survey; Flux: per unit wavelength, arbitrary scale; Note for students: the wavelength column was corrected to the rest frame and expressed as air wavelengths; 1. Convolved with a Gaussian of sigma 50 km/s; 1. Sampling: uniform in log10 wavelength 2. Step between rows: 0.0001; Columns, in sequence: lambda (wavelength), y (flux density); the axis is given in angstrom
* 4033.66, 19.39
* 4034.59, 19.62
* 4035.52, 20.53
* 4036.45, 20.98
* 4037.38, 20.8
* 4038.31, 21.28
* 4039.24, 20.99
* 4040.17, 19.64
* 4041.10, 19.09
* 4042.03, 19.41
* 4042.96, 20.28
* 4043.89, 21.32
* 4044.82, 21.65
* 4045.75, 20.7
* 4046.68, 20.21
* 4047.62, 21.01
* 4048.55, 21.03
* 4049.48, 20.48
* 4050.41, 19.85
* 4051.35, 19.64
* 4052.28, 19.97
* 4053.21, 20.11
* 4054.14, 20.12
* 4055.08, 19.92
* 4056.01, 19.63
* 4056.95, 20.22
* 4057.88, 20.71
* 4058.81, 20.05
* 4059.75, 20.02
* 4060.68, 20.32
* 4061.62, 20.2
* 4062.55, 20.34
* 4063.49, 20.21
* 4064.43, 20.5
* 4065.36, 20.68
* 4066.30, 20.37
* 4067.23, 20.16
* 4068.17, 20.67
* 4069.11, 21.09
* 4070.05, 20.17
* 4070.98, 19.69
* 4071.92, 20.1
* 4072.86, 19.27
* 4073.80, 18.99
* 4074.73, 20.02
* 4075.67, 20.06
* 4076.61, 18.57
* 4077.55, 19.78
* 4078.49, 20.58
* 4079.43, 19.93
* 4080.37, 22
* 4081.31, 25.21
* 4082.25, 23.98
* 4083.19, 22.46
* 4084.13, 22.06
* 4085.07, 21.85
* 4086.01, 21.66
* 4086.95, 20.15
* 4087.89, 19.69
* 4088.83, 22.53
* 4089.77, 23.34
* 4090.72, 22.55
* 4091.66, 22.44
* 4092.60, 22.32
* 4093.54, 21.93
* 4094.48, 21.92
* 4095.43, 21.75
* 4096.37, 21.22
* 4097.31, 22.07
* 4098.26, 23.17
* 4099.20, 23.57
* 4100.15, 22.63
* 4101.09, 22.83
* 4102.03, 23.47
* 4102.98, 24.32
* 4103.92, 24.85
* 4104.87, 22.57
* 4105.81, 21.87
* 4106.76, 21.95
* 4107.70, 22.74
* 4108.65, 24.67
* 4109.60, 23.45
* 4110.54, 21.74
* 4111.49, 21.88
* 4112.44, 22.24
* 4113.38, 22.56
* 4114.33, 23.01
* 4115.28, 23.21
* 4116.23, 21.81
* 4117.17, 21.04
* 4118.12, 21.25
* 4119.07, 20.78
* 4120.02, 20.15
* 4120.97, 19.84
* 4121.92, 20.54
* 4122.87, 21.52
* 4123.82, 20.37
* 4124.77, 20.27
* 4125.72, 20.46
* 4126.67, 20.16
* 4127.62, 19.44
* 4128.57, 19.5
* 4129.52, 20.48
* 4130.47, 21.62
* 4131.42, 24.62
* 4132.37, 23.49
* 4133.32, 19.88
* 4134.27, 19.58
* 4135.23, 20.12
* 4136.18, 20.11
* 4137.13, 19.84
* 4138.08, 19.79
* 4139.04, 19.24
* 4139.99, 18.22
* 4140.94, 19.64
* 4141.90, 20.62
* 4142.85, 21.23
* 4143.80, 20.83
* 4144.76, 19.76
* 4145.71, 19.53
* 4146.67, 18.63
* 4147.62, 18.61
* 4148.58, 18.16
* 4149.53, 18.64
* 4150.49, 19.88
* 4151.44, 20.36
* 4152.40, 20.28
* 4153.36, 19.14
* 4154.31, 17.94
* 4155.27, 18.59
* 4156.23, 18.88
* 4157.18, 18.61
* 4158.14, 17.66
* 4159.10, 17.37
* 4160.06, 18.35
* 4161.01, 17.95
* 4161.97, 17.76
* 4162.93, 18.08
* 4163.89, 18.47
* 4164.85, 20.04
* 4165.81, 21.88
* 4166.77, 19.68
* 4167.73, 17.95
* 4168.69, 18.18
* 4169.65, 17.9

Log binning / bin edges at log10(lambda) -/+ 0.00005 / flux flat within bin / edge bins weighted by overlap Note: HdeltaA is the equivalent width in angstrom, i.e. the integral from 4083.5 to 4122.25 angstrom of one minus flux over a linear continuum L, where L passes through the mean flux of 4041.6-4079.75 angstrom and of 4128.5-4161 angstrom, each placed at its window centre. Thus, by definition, -4.40 angstrom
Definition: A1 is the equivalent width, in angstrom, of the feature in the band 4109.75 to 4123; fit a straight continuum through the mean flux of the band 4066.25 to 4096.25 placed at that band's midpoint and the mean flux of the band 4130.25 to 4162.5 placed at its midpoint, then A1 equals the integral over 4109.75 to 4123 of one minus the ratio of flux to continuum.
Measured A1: -0.84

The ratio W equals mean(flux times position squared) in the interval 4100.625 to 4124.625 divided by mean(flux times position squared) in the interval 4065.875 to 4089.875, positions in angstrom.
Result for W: 1.1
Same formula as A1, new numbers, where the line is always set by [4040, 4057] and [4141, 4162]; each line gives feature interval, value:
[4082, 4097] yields -1.7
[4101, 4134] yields -4.0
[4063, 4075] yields -0.1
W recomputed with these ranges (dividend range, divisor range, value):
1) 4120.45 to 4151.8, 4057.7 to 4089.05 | 1.00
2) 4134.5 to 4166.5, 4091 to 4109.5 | 0.86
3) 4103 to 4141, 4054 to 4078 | 1.09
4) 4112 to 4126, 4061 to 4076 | 1.08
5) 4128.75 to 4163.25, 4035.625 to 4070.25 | 1.00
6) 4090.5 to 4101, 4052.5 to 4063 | 1.13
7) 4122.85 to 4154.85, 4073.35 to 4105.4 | 0.93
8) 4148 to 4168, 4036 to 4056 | 0.98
